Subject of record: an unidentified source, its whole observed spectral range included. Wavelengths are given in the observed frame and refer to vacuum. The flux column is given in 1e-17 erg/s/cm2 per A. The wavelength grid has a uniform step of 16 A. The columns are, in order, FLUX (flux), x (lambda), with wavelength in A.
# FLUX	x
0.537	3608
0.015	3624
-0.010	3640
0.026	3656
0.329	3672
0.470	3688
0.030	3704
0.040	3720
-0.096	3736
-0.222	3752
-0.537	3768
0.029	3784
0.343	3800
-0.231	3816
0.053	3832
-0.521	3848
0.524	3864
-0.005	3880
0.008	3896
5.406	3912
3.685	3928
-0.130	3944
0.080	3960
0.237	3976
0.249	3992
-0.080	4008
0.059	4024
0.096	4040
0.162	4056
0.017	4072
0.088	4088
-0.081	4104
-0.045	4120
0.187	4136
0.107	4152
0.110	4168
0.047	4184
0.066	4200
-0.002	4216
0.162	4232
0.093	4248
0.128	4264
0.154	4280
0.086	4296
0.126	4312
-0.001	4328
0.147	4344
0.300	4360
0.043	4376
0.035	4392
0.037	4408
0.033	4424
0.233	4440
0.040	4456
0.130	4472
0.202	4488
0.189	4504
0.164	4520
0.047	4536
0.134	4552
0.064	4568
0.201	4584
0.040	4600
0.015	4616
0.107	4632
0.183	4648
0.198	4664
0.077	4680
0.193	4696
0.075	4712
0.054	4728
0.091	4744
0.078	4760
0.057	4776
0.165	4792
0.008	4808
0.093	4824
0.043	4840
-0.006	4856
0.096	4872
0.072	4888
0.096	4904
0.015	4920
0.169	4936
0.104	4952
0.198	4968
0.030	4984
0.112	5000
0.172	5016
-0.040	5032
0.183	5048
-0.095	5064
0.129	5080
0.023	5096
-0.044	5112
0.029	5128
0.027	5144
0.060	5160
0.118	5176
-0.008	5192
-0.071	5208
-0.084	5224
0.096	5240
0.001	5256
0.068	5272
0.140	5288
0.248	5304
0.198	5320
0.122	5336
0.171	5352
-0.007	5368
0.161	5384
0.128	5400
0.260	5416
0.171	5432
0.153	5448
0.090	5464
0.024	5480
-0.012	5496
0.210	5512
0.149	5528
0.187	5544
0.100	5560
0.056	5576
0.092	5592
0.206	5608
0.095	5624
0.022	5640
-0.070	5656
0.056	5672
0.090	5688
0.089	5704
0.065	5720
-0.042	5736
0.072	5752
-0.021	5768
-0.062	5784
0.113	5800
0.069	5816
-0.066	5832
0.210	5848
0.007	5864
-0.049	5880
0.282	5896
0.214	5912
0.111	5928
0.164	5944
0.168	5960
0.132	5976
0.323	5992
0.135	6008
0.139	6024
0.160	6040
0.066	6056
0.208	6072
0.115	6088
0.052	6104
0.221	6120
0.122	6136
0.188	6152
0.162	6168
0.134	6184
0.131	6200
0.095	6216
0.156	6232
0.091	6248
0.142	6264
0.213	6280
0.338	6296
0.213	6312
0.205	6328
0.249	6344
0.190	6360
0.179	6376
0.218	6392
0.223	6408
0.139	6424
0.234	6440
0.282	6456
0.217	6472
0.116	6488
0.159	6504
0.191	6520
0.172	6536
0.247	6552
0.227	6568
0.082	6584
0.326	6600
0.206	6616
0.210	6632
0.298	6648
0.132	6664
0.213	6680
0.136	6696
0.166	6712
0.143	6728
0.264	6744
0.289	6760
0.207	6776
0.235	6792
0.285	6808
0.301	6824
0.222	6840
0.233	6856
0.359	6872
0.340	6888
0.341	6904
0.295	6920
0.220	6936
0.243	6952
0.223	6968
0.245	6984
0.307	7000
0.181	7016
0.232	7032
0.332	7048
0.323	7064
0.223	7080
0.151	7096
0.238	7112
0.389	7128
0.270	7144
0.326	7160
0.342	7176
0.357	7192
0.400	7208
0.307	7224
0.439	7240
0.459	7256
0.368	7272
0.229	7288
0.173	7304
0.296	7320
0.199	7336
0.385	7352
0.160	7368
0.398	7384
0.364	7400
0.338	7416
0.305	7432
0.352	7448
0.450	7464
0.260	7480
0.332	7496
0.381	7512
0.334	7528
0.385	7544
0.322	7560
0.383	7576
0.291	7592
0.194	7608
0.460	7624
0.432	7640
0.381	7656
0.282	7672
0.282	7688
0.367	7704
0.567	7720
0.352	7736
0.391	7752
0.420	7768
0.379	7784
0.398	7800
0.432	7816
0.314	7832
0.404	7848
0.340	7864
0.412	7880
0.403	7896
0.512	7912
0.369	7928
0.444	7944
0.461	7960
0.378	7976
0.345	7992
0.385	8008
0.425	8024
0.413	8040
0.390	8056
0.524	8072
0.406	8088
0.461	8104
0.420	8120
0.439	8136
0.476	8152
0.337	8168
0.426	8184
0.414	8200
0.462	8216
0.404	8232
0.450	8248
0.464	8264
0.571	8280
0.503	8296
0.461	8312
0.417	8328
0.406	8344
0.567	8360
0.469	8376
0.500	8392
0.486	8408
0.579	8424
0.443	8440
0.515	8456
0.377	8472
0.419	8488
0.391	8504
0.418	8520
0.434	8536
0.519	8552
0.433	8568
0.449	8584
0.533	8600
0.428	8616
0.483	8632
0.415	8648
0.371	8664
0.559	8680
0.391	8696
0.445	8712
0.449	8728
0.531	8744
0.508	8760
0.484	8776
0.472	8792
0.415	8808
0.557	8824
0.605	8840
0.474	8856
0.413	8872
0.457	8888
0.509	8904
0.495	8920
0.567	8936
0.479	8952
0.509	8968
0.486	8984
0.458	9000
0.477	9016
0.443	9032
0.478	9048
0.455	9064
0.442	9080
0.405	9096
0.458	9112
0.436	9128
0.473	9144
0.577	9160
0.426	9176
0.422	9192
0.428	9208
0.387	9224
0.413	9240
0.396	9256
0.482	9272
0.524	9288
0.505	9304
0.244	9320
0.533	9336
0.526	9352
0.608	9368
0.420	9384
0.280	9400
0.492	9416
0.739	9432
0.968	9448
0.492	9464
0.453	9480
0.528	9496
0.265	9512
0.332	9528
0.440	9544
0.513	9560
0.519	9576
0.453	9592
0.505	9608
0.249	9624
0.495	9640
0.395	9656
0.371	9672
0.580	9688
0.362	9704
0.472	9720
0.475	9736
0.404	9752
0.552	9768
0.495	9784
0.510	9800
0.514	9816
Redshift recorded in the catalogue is 0.78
